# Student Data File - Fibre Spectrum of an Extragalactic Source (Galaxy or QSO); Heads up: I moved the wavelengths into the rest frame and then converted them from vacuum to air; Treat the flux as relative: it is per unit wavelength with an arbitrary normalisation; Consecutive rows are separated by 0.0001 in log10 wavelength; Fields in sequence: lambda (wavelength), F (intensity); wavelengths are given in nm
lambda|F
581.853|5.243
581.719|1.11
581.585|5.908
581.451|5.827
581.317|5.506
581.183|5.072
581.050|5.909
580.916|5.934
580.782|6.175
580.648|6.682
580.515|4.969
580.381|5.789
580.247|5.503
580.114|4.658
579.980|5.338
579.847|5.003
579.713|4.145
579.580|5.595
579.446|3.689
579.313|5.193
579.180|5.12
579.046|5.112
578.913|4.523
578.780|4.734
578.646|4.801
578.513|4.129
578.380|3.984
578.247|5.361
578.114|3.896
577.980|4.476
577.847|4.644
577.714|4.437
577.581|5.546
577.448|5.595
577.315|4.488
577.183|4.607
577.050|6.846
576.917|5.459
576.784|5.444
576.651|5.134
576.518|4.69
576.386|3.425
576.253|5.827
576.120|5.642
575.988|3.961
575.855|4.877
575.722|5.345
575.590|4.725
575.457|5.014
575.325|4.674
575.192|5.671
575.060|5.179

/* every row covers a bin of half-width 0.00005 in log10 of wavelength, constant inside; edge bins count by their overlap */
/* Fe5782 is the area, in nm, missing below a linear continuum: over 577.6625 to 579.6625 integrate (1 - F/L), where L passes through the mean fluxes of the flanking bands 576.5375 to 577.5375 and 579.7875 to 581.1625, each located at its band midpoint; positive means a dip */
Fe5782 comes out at 0.298 nm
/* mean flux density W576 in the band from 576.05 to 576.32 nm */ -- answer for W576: 5.7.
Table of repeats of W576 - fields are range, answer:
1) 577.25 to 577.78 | 5.02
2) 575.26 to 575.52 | 4.85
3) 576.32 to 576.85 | 4.68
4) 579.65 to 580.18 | 4.79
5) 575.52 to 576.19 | 4.91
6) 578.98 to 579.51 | 4.78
